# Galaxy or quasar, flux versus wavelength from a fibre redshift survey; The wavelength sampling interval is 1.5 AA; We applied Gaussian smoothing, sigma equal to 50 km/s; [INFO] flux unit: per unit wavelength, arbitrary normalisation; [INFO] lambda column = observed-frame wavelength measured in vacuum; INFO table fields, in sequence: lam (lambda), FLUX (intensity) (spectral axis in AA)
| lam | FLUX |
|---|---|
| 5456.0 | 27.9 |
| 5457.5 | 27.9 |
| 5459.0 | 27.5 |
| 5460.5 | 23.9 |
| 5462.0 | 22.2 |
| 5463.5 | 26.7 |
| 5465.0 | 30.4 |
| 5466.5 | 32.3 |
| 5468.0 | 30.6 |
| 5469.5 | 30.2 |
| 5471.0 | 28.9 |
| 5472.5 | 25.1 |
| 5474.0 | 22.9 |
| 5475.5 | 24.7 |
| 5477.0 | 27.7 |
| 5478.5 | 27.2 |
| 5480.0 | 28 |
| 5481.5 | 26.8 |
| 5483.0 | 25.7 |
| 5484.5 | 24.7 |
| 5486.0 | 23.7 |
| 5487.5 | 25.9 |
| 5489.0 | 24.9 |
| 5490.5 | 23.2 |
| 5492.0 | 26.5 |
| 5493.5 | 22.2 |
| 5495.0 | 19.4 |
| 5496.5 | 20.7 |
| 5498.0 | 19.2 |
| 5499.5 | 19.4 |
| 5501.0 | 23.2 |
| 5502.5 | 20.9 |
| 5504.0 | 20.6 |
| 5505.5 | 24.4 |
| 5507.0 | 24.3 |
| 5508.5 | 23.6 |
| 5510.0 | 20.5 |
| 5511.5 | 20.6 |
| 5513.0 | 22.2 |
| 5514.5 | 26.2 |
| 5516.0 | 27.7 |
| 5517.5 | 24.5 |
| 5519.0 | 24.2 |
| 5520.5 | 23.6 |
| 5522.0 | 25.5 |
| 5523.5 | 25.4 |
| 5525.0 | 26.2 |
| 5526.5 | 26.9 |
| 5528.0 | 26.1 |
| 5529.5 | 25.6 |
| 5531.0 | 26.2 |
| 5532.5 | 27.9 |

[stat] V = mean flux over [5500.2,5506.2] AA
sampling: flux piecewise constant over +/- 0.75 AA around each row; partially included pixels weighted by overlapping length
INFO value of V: 22.2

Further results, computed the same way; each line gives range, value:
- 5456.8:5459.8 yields 27.6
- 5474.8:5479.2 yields 26.5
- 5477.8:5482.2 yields 27.3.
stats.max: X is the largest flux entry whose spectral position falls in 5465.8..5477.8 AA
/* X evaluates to 32.3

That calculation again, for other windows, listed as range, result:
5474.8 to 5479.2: 27.7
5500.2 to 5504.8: 23.2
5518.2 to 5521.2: 24.2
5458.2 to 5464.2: 27.5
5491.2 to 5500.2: 26.5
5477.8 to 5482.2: 28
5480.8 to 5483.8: 26.8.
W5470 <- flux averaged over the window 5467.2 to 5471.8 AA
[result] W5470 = 29.9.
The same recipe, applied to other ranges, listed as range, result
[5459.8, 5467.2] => 27.1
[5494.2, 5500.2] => 19.7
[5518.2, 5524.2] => 24.7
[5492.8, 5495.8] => 20.8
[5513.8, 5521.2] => 25.2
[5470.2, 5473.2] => 27.1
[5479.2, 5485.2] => 26.3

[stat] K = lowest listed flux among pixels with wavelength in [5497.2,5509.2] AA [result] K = 19.2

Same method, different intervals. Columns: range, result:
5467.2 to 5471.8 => 28.9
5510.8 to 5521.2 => 20.6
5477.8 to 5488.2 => 23.7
